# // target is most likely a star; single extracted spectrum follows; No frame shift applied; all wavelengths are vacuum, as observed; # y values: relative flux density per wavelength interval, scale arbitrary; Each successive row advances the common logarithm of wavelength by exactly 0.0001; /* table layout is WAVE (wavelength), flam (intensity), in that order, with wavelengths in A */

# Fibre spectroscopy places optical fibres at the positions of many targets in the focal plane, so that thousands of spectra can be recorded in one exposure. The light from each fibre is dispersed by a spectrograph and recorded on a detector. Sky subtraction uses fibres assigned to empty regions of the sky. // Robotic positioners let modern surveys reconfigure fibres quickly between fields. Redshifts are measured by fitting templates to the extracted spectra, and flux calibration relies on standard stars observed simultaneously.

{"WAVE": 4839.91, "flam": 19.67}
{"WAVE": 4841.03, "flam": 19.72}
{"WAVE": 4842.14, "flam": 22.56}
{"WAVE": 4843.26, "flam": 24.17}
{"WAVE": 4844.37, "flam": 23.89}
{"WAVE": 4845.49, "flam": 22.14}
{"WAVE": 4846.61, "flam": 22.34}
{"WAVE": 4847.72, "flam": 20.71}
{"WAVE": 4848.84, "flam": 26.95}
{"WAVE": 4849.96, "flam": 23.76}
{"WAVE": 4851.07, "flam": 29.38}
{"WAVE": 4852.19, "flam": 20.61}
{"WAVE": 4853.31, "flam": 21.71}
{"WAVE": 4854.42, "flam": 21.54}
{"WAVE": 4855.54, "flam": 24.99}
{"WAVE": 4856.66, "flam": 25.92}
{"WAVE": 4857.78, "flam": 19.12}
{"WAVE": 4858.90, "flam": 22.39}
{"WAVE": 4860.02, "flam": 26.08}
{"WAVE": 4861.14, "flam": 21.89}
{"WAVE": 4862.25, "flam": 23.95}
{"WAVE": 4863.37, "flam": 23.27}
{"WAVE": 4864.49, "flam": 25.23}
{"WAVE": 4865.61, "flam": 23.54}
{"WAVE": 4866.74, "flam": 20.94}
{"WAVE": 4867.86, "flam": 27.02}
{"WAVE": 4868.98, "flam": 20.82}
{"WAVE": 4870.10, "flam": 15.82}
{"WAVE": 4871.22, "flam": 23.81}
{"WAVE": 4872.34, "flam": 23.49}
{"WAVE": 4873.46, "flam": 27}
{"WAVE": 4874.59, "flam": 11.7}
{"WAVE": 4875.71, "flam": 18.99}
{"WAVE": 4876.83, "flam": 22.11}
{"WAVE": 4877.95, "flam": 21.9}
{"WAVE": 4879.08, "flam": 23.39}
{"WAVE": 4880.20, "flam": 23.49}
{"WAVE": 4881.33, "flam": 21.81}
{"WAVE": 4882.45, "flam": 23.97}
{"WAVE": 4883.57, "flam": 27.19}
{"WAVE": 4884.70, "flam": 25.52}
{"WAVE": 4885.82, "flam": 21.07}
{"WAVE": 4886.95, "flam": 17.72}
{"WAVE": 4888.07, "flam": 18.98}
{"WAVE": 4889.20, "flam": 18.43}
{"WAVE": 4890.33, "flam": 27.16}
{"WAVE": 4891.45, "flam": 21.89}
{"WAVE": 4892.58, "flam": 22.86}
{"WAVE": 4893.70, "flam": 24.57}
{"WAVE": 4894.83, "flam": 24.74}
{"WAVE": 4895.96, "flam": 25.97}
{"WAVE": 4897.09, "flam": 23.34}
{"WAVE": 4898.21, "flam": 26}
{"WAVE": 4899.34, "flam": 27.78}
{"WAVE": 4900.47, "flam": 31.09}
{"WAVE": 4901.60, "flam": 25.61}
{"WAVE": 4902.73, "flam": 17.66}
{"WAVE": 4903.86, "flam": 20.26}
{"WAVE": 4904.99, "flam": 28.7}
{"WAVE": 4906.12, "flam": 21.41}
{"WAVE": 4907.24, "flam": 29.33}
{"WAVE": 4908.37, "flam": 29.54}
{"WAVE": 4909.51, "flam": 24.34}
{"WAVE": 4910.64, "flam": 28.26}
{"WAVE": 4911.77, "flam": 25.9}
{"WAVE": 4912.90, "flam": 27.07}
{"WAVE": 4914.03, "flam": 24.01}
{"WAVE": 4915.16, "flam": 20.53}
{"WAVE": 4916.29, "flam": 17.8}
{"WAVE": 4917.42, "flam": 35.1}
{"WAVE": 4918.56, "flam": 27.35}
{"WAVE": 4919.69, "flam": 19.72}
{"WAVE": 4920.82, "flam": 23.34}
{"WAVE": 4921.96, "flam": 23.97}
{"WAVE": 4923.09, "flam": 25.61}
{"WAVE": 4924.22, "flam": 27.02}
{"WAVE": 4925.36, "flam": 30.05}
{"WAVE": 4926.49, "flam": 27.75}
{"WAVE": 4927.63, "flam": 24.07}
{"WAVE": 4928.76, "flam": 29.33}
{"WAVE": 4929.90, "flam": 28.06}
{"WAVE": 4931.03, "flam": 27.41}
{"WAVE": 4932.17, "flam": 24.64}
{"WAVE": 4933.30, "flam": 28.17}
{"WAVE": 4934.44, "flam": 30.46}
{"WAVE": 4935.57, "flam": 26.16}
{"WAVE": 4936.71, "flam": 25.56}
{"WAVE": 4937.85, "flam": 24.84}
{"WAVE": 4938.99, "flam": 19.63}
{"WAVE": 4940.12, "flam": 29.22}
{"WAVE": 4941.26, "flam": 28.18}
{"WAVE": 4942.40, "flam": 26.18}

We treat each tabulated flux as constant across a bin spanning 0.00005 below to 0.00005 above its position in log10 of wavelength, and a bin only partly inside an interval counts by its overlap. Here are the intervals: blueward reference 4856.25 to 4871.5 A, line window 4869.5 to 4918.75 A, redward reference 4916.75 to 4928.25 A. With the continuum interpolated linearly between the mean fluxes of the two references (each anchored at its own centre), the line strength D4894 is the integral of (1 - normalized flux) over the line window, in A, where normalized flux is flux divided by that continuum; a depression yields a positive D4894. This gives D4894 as 1.9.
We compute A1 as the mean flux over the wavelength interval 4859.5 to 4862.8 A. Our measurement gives 24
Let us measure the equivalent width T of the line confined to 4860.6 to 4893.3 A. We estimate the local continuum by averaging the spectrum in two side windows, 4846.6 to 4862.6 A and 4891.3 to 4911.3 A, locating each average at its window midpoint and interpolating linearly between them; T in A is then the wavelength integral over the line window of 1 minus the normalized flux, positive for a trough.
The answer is 2.77 A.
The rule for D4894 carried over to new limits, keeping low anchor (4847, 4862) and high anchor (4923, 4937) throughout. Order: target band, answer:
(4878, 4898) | 1.7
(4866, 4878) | 1.5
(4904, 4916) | 0.4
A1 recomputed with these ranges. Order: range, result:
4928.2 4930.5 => 28.7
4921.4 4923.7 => 24.9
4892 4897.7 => 24.3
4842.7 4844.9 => 24.1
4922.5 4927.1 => 27.6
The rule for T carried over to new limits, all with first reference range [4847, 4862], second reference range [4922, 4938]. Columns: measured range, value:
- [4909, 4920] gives 0.49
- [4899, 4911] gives 0.06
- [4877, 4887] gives 0.66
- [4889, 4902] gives 0.15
